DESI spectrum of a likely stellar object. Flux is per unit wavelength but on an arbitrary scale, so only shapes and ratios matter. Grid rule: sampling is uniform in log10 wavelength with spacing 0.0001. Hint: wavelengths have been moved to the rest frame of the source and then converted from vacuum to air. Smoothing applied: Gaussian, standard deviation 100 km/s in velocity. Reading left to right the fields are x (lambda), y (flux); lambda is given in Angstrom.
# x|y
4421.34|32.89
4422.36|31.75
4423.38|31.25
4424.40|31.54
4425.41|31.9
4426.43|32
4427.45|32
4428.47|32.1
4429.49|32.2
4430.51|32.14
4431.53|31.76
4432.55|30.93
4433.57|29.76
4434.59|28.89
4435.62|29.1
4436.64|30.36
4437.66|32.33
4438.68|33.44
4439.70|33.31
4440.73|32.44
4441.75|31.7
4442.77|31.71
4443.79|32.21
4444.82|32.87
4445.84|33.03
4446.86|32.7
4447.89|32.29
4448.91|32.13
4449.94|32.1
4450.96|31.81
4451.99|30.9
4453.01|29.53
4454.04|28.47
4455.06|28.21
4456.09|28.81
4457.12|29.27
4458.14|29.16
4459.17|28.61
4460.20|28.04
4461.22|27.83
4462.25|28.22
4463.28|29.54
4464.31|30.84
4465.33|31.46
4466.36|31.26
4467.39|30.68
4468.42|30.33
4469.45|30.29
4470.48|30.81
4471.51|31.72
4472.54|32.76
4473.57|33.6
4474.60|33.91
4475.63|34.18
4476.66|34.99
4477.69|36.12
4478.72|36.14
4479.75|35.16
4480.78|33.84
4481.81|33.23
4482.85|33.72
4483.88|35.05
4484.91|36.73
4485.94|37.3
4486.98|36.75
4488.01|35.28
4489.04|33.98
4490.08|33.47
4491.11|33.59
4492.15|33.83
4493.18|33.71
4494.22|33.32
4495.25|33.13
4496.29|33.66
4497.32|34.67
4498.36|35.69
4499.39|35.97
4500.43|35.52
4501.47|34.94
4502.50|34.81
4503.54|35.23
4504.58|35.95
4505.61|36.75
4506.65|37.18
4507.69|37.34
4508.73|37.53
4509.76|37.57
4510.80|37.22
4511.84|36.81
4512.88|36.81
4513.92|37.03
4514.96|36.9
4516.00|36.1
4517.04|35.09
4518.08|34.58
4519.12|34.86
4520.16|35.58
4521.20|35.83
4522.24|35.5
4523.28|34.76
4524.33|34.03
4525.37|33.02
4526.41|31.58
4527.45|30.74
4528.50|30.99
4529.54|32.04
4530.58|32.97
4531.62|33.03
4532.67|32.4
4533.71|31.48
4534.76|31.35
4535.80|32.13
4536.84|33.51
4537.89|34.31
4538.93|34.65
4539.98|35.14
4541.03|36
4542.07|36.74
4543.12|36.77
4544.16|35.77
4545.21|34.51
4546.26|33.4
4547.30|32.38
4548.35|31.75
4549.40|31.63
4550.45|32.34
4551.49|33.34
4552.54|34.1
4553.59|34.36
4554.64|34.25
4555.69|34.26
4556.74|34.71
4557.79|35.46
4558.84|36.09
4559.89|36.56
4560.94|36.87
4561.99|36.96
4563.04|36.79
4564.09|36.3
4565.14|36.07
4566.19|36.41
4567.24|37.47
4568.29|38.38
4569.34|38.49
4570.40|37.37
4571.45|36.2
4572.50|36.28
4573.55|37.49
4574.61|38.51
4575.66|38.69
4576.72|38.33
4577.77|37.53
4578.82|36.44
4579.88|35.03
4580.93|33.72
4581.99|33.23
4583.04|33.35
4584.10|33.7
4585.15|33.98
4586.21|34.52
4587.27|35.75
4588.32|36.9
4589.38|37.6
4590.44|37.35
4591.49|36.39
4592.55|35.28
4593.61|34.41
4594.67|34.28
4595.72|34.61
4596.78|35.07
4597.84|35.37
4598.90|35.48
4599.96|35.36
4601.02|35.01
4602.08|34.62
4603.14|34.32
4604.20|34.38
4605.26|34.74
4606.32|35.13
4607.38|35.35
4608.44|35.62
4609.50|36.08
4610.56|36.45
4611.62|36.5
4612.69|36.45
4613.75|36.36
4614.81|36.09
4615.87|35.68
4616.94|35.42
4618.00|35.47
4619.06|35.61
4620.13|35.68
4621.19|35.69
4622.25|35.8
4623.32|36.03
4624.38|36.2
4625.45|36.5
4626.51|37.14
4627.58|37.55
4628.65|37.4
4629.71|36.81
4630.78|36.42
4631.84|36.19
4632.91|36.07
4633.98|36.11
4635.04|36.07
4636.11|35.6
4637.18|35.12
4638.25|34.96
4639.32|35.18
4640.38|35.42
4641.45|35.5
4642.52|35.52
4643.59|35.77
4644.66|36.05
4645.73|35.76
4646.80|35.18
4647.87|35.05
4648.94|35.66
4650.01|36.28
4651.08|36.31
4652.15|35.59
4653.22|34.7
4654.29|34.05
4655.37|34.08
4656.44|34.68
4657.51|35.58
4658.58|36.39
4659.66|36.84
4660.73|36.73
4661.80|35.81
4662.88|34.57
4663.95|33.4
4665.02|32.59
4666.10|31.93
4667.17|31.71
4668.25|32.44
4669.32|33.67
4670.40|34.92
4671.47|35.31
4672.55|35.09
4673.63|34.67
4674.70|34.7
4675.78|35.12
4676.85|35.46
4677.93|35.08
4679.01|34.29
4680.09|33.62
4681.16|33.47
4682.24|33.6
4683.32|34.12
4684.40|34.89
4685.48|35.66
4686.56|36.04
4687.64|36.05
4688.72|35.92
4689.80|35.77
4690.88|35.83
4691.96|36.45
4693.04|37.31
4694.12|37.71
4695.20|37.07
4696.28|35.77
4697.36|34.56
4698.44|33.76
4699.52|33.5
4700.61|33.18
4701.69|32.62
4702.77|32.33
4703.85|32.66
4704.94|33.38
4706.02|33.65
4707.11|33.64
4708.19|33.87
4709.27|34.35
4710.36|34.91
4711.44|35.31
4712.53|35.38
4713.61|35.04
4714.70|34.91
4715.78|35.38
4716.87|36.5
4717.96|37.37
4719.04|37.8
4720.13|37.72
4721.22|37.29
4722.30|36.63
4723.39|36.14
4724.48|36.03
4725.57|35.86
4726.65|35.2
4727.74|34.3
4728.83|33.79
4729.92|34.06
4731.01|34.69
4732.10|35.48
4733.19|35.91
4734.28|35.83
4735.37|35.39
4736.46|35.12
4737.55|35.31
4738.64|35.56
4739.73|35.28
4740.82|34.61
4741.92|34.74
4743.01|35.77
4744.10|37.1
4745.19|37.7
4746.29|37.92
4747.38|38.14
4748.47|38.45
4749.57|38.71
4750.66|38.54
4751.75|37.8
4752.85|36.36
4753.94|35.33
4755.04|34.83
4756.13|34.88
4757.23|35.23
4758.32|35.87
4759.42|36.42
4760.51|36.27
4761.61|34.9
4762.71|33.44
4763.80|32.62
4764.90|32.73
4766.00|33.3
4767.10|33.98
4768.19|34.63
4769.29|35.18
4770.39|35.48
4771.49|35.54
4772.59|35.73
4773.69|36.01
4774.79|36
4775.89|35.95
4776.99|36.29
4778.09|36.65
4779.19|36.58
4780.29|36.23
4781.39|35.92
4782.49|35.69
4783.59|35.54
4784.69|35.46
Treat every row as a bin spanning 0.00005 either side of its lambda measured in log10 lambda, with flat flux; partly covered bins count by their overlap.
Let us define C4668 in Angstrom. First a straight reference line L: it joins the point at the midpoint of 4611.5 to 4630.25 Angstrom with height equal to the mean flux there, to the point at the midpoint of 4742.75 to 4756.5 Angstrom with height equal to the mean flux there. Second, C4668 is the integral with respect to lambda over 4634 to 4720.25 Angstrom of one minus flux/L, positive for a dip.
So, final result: 3.81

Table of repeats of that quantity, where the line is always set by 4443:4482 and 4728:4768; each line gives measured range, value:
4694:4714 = 0.4 Angstrom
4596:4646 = -2.9 Angstrom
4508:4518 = -1.4 Angstrom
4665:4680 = 0.2 Angstrom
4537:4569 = -2.3 Angstrom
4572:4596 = -1.9 Angstrom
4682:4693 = -0.3 Angstrom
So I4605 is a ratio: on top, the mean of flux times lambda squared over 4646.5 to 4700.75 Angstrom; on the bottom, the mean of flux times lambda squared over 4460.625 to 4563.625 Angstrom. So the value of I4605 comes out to 1.1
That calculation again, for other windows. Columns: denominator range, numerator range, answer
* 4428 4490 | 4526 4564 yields 1.10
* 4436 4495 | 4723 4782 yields 1.25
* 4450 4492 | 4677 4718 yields 1.20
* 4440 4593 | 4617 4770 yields 1.12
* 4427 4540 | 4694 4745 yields 1.18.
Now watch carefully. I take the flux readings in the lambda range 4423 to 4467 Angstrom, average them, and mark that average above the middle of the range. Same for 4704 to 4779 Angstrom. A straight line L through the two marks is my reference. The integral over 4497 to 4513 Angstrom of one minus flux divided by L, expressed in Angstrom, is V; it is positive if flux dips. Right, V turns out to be -2.2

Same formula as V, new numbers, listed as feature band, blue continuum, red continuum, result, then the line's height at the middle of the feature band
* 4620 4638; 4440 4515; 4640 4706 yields -0.9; 34.5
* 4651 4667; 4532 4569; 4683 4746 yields 0.2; 35.1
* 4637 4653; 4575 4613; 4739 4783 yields 0.0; 35.6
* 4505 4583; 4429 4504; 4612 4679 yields -3.4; 33.7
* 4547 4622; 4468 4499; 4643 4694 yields -2.1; 34.6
